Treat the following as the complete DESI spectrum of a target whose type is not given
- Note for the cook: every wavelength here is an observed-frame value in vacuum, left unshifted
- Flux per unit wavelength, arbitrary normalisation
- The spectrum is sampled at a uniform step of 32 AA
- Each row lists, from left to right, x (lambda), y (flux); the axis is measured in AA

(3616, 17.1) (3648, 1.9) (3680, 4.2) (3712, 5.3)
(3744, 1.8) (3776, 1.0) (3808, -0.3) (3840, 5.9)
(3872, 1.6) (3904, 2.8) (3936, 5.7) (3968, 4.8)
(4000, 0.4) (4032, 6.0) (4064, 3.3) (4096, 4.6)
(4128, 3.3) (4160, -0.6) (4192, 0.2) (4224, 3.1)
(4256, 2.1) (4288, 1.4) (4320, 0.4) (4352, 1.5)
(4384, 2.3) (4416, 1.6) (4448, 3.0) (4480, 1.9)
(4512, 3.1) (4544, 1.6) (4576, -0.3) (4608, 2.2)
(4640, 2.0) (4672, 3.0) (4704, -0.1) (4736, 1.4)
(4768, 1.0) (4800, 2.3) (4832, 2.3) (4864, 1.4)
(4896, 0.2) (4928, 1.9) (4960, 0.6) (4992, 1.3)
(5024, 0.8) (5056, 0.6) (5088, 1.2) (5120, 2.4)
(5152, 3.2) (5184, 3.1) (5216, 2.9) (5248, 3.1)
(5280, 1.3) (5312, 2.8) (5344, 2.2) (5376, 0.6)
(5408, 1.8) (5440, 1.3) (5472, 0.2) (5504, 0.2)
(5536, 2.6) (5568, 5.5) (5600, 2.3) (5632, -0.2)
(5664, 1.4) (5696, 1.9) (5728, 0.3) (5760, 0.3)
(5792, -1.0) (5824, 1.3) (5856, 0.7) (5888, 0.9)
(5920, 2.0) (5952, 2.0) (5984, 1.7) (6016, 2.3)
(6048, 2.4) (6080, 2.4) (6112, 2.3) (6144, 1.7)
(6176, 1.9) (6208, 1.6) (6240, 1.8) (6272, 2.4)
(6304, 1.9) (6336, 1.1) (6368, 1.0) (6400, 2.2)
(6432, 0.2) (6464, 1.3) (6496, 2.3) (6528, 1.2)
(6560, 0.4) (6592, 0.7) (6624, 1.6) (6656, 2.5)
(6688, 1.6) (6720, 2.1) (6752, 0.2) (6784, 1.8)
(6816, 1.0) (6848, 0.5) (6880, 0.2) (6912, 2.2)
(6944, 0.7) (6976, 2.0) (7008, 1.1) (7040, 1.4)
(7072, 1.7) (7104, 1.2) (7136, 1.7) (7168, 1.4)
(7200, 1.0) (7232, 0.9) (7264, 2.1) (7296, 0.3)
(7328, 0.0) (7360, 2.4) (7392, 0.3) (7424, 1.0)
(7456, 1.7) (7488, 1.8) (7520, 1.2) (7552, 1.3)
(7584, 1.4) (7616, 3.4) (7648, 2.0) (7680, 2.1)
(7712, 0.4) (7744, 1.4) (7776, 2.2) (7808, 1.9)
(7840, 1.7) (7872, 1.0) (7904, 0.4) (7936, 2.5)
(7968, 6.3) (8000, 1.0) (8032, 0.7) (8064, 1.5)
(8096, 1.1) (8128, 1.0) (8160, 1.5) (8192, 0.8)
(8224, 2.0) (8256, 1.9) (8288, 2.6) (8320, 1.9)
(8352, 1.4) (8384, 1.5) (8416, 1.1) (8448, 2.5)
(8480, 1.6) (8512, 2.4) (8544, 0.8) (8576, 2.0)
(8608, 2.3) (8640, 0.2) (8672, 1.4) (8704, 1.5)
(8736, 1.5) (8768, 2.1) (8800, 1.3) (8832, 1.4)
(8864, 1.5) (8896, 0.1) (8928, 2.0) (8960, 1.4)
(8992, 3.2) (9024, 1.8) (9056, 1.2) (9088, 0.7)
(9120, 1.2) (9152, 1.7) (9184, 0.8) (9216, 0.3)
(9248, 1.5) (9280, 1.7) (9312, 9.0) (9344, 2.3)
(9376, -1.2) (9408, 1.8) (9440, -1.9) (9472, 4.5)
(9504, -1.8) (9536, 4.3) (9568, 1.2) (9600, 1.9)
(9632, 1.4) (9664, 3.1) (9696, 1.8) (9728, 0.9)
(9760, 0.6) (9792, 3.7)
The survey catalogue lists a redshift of 1.133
